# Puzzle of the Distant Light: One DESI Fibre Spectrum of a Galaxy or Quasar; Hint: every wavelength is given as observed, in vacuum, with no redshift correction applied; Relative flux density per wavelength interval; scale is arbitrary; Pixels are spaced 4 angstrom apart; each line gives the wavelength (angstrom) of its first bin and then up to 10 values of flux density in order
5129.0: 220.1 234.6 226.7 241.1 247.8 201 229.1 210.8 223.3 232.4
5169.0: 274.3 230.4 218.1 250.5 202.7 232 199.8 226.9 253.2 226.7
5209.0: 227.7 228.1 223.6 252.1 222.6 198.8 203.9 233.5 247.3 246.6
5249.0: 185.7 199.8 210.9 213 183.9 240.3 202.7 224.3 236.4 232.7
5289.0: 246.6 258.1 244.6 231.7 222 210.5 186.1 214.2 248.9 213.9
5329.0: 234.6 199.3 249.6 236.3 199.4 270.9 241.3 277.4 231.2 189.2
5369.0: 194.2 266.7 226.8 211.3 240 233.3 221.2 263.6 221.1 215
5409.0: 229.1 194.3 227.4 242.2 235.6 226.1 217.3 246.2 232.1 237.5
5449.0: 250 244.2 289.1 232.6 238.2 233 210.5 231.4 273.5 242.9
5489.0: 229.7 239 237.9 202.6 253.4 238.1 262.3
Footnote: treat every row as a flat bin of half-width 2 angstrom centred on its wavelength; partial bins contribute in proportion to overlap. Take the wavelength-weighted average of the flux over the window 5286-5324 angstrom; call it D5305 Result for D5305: 229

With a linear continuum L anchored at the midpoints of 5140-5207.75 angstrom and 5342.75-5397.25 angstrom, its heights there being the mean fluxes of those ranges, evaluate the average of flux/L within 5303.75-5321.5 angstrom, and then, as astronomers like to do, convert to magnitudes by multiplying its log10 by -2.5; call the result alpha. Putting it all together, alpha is 0.09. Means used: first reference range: 229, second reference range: 232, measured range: 213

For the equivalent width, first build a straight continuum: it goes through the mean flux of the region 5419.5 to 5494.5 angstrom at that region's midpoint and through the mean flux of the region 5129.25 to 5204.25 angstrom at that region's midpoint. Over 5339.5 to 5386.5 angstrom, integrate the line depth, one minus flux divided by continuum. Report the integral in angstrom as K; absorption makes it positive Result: 0.9 angstrom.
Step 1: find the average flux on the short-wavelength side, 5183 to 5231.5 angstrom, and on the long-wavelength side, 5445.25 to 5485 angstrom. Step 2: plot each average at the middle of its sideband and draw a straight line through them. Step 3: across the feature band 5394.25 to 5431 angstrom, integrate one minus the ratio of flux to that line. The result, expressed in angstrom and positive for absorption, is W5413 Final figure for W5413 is 1.85 angstrom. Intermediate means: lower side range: 224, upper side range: 244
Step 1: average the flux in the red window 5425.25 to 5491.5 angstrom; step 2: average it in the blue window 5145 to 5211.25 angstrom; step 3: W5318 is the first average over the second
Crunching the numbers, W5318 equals 1.1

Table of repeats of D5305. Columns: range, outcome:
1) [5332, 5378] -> 233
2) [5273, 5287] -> 227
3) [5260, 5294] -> 226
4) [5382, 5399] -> 238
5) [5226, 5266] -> 213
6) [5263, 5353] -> 227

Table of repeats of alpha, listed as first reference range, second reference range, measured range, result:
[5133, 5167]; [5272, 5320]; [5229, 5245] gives 0.00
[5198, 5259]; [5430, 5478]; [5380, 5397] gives 0.01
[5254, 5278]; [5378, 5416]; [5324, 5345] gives -0.03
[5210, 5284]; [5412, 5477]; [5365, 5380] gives 0.03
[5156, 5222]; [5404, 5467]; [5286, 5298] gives -0.07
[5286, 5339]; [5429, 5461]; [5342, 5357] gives -0.05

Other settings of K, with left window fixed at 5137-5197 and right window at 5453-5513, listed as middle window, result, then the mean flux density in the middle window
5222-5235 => 1.05 angstrom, 212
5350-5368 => 0.07 angstrom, 235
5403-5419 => 1.42 angstrom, 216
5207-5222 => -0.11 angstrom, 232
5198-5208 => -0.35 angstrom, 237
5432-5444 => 0.25 angstrom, 234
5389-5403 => 0.11 angstrom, 235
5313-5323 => 0.49 angstrom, 222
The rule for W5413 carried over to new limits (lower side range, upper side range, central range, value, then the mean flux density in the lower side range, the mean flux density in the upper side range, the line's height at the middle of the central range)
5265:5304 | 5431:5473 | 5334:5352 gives -0.1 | 232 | 241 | 235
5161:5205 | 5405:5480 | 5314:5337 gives 1.0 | 231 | 234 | 233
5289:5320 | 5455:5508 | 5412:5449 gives 0.8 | 226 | 239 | 236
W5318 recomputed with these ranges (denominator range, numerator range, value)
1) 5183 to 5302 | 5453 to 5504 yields 1.06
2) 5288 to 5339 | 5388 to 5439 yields 1.01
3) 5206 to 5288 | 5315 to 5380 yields 1.04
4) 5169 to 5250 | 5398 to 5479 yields 1.03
